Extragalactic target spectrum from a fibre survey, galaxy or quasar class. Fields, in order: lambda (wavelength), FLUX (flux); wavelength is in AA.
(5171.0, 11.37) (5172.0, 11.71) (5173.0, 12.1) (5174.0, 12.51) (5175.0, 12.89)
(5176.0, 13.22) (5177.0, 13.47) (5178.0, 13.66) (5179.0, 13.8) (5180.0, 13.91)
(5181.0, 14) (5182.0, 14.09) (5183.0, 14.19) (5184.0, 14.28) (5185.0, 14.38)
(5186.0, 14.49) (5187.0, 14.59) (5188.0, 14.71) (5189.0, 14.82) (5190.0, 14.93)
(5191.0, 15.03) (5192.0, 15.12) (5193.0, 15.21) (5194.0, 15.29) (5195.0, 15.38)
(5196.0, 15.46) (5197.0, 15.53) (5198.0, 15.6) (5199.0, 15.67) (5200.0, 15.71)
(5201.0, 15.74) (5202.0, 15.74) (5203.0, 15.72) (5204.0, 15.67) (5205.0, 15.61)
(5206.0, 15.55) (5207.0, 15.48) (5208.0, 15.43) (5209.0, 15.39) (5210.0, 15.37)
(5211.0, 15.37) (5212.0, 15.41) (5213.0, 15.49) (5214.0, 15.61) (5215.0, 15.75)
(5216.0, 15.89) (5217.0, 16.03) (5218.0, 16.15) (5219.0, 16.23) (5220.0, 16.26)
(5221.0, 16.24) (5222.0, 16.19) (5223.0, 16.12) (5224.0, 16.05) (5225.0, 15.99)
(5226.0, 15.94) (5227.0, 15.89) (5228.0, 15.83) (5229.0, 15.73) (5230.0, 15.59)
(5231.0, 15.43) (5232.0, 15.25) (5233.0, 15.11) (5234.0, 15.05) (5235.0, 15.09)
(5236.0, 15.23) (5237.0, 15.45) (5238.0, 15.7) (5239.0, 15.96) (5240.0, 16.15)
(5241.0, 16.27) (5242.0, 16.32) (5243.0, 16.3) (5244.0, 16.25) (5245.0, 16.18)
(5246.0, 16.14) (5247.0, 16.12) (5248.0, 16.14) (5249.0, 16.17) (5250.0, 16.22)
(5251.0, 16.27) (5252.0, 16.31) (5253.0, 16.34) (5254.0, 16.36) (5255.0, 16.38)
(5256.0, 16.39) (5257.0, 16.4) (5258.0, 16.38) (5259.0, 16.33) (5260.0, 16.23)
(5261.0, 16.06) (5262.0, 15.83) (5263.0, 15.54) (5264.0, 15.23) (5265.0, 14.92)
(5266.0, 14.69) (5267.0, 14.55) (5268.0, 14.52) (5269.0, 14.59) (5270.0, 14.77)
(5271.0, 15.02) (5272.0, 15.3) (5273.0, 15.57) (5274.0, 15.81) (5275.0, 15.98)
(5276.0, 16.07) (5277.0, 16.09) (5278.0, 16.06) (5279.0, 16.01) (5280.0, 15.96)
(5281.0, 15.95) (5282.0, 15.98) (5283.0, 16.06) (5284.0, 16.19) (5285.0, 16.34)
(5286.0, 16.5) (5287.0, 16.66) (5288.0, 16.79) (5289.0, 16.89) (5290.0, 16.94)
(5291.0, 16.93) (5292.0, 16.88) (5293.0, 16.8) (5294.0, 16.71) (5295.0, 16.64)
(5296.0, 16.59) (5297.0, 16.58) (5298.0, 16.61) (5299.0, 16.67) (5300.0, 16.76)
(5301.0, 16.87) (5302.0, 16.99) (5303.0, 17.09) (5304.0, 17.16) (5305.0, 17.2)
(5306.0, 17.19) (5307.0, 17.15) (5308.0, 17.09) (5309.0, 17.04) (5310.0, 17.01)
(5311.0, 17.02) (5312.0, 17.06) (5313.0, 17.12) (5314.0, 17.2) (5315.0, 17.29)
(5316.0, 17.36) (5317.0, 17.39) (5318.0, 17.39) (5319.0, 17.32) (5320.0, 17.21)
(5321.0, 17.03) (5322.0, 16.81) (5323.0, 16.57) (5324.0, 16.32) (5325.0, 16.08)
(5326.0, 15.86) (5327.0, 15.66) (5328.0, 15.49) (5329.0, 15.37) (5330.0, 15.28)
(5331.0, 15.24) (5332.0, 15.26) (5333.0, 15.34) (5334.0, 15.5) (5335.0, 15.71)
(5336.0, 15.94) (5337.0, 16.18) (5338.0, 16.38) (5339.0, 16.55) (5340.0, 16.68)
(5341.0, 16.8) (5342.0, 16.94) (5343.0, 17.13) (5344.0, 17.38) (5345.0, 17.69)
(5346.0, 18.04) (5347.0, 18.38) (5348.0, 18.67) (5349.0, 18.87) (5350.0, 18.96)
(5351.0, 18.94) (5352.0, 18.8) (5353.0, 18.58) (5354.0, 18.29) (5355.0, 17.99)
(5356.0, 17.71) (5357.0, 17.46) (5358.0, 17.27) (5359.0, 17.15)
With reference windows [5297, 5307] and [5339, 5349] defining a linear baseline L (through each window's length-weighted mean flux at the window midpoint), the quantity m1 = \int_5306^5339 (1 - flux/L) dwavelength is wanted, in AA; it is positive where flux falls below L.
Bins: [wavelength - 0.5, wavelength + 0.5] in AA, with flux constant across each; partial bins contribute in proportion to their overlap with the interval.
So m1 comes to 1.5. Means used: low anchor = 16.9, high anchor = 17.5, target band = 16.5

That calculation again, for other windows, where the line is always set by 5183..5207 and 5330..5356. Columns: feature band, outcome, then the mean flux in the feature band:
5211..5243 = -0.31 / 15.8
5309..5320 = -0.27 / 17.2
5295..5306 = -0.16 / 16.9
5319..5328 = 0.26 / 16.4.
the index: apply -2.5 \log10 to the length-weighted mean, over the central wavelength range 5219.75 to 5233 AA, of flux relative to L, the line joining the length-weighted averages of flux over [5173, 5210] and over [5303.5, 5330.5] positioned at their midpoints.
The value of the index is -0.04 mag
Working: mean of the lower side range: 14.8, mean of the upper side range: 16.8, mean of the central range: 15.8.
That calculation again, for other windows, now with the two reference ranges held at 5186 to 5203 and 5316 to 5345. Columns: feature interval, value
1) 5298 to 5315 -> -0.057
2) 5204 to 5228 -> -0.025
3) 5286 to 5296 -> -0.049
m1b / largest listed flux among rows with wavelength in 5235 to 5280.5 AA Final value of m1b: 16.4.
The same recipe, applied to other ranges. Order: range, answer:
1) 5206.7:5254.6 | 16.36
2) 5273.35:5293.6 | 16.94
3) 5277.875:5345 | 17.69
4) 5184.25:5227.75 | 16.26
